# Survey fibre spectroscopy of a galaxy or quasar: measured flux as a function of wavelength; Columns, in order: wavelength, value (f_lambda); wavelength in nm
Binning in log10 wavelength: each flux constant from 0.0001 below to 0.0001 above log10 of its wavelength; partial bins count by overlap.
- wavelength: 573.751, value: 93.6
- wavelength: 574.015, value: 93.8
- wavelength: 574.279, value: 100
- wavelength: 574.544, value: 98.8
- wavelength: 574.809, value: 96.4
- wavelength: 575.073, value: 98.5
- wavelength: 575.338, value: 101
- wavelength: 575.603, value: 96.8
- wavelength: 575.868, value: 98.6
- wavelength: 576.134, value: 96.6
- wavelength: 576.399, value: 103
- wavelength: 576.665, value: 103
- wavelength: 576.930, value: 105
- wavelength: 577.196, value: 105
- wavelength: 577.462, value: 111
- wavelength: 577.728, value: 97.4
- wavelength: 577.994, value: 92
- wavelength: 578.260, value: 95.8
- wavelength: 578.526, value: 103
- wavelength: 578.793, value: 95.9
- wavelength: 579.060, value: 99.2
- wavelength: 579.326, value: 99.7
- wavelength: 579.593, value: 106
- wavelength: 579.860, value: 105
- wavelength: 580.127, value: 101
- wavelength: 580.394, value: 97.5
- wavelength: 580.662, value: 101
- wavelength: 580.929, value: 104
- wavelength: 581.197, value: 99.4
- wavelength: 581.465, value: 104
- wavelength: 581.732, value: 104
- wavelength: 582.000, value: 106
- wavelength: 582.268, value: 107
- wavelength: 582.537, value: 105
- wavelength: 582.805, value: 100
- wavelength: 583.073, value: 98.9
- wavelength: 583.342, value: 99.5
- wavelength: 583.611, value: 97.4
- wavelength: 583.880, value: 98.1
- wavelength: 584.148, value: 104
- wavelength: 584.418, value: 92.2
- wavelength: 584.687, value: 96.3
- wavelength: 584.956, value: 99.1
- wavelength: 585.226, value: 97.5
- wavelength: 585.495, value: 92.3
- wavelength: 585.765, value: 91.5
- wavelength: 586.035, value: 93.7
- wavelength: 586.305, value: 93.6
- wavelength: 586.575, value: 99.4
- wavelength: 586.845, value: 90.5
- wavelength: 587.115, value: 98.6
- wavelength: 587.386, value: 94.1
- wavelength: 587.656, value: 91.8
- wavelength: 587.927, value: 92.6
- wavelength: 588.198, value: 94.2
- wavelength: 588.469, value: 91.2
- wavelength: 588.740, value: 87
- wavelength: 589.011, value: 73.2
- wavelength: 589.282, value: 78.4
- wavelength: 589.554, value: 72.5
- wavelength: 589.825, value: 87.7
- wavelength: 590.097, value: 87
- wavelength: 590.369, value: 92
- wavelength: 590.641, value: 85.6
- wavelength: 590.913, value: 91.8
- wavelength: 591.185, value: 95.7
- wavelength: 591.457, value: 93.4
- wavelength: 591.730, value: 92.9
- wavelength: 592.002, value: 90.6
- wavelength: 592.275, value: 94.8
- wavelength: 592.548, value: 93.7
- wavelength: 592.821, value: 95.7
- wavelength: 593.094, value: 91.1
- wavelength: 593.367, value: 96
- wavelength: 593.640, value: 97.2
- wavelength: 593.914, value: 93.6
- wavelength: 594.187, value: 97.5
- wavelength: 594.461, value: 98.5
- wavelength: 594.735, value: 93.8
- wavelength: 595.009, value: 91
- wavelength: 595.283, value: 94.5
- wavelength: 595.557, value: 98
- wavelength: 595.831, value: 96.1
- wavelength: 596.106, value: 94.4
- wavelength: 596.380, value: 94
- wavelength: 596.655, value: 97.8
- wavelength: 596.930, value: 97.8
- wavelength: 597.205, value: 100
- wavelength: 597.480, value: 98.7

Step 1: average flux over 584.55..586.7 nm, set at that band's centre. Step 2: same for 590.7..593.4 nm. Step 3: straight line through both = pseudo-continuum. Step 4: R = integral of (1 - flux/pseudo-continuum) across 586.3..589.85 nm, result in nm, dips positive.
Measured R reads 0.22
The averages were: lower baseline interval 95.4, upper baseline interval 93.3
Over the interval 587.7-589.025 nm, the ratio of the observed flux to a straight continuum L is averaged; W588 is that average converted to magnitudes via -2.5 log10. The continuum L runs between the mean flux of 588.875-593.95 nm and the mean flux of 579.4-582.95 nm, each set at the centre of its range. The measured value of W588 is 0.05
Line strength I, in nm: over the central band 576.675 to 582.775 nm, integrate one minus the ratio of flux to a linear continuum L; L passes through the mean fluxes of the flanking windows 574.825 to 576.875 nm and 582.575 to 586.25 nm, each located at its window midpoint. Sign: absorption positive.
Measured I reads -0.22 nm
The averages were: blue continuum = 99.7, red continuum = 97.1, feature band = 102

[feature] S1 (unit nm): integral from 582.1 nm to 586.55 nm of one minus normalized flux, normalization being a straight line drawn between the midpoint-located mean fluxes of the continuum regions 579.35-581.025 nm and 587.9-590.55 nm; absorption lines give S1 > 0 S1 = -0.16 nm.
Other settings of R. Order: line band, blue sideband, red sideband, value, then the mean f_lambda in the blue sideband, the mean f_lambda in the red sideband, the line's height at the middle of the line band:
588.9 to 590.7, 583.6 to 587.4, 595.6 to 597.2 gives 0.26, 95.9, 96.5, 96.1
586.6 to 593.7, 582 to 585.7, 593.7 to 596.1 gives 0.48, 99.1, 95.4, 97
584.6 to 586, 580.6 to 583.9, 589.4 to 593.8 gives 0.05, 102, 91.1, 98.4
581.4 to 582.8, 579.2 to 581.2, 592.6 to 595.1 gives -0.05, 102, 95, 101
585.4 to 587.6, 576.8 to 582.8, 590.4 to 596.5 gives 0.09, 102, 94.1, 98.1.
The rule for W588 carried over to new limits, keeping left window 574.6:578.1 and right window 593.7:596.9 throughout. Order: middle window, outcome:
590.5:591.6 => 0.057 mag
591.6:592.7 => 0.037 mag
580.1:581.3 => -0.014 mag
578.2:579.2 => 0.012 mag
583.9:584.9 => 0.006 mag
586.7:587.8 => 0.043 mag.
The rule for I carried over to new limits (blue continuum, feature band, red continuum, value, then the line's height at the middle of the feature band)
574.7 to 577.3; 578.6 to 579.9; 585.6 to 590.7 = -0.05 nm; 97.4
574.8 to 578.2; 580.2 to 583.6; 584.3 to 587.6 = -0.17 nm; 97.2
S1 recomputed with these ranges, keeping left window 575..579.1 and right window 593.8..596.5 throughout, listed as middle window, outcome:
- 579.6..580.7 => -0.03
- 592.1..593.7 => 0.02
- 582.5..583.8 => -0.02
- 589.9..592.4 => 0.13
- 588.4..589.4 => 0.15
